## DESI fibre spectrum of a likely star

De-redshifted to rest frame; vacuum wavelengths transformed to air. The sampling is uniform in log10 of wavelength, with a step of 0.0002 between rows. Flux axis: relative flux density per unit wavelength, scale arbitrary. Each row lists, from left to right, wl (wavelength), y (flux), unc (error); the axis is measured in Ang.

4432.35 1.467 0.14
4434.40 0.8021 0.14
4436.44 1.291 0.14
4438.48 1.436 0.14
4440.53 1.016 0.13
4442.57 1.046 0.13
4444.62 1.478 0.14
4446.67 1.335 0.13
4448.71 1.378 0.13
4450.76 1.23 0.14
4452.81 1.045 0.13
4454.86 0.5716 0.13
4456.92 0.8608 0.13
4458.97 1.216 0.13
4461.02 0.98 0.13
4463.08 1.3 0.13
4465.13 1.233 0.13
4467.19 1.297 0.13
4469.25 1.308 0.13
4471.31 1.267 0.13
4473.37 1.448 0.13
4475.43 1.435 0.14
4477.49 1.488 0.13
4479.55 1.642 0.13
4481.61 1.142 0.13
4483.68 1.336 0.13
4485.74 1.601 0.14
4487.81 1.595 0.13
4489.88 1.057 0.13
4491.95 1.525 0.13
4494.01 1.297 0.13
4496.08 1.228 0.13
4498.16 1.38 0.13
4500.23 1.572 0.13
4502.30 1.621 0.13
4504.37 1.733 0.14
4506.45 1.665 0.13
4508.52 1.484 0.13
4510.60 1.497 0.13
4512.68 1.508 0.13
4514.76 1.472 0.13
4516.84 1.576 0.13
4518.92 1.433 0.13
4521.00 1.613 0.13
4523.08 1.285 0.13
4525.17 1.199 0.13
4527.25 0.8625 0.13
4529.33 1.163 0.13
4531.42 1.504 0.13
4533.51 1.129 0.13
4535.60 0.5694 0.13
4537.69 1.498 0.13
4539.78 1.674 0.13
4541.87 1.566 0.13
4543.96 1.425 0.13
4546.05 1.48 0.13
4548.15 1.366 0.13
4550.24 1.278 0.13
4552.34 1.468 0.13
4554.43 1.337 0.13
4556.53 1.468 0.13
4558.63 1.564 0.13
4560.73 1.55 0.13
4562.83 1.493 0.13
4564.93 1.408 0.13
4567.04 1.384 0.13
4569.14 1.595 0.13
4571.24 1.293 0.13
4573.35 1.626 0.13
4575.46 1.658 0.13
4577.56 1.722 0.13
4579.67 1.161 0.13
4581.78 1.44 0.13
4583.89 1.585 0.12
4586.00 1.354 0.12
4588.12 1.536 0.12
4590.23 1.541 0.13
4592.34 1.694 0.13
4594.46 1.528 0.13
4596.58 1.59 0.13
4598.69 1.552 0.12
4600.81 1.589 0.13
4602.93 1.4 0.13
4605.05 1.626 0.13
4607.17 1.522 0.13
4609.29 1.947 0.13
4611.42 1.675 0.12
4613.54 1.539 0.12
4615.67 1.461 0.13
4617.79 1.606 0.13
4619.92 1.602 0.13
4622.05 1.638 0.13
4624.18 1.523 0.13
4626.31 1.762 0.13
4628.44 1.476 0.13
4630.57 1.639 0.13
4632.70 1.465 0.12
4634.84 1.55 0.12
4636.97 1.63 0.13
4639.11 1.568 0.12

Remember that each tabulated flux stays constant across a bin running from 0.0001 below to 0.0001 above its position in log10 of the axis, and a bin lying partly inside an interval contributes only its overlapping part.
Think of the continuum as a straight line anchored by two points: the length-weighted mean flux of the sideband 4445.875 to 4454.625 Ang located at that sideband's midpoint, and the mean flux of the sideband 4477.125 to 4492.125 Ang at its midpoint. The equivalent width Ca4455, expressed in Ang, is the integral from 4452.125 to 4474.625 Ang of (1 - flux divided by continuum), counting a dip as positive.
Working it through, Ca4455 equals 2.4 Ang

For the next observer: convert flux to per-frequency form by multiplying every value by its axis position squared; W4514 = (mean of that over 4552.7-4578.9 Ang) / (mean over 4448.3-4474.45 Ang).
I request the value 1.36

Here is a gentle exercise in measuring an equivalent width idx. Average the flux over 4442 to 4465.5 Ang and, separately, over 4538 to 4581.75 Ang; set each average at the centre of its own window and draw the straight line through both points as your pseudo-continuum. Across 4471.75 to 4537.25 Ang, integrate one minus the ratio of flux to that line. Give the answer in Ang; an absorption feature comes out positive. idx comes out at -4.8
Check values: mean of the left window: 1.14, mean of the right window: 1.48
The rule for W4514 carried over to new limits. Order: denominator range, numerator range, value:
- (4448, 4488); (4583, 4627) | 1.33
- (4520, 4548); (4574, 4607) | 1.20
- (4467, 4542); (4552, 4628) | 1.15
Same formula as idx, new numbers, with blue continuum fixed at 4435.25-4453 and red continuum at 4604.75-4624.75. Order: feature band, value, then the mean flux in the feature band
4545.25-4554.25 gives 0.54 Ang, 1.39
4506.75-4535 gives 1.14 Ang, 1.36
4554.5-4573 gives 0.49 Ang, 1.47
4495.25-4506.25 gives -1.18 Ang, 1.52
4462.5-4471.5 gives 0.16 Ang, 1.28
